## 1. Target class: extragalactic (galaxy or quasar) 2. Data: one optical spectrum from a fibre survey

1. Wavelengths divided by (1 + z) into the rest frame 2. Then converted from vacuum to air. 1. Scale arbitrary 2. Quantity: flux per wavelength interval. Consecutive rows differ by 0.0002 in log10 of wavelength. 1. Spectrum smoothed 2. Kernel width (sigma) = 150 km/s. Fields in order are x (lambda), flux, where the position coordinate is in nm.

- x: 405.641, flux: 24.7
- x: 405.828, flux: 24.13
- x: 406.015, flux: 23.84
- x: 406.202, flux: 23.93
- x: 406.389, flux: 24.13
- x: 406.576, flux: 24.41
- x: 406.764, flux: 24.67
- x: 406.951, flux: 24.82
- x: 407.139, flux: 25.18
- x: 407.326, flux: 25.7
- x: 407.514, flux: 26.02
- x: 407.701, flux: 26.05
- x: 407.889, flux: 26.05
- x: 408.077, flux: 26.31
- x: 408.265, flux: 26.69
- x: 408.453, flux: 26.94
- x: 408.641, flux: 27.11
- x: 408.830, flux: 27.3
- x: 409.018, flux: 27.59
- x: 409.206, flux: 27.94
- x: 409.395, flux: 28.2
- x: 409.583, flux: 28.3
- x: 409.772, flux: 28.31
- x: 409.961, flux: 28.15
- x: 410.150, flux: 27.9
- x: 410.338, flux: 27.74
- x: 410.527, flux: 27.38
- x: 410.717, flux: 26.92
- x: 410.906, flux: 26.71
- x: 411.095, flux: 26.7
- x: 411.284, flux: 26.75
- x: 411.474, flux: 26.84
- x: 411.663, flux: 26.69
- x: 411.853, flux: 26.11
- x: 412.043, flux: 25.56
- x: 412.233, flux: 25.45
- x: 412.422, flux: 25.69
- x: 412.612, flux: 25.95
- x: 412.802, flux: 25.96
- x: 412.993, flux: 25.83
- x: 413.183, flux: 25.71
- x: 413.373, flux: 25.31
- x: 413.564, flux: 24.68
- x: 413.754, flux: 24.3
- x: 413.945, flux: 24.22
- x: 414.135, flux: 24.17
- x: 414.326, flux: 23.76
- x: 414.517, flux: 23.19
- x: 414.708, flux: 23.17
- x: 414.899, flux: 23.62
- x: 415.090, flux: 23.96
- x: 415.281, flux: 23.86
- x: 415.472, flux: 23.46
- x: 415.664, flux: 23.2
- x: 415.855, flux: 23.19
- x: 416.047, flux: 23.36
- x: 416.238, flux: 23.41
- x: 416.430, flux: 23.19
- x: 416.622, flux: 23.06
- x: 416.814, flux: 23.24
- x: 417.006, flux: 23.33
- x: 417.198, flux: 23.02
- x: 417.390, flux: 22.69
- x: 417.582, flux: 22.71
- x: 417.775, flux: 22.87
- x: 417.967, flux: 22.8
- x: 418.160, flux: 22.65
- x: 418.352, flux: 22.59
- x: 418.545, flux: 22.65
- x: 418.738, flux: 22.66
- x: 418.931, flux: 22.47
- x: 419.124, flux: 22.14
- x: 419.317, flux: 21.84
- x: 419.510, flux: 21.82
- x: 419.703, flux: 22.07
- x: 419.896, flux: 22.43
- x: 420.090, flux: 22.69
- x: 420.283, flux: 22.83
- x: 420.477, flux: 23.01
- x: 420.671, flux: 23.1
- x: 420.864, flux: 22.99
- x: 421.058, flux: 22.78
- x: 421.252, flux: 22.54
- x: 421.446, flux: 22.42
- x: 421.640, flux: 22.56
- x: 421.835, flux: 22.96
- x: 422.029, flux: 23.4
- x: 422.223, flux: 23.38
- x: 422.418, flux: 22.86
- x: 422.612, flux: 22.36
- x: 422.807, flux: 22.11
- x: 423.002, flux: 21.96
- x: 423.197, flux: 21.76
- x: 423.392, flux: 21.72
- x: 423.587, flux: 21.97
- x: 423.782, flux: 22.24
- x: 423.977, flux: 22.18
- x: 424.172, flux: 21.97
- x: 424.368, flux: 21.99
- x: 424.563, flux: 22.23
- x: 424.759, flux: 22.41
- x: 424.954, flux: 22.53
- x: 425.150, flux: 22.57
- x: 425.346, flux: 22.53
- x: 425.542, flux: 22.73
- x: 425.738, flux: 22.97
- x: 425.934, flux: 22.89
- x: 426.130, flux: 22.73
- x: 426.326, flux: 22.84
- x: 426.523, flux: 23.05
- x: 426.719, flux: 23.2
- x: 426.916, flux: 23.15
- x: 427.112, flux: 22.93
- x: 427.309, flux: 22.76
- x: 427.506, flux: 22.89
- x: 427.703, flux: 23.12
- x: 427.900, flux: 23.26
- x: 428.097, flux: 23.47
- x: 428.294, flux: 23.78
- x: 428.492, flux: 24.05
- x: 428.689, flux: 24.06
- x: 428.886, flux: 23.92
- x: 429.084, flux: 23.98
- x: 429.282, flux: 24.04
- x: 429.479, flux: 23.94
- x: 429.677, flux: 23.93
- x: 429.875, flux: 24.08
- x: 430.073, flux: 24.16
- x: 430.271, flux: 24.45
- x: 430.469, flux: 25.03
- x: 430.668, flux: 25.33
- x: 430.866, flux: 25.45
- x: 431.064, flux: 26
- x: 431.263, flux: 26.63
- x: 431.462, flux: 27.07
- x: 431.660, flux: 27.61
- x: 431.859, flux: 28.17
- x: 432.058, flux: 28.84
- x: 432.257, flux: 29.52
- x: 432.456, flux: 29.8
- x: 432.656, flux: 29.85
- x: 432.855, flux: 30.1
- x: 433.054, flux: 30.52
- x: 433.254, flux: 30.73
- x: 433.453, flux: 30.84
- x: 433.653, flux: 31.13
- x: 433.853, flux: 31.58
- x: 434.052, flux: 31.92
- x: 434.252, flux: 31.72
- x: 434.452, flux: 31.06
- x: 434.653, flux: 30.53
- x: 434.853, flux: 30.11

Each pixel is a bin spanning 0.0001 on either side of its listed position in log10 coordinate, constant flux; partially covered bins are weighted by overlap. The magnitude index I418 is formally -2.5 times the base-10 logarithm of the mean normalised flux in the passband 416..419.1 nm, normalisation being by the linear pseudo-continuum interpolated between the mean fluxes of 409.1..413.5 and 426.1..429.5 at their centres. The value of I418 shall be 0.12 mag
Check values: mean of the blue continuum 26.8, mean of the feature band 22.9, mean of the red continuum 23.4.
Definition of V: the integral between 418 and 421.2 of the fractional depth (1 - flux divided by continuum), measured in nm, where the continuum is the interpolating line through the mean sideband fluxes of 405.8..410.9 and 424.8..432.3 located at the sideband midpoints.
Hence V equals 0.34 nm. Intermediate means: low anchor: 26.4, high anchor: 24.3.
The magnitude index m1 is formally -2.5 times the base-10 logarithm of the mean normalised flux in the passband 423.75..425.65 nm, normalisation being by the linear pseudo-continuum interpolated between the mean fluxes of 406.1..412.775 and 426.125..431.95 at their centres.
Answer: 0.11 mag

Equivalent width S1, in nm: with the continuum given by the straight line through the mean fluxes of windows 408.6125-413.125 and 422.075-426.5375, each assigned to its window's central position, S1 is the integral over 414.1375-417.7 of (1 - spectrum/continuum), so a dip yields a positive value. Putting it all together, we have 0.272 nm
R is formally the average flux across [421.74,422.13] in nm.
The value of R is 23.2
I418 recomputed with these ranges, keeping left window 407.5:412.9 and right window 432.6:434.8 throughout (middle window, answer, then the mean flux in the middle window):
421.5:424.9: 0.287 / 22.4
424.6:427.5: 0.284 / 22.8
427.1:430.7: 0.253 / 23.8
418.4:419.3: 0.256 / 22.4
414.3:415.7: 0.178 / 23.5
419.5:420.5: 0.259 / 22.5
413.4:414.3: 0.132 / 24.4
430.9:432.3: 0.114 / 27.5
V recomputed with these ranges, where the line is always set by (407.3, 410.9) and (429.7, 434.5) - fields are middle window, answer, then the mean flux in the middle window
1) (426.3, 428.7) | 0.41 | 23.3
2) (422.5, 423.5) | 0.21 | 22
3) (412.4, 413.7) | 0.09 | 25.5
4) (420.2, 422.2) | 0.35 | 22.9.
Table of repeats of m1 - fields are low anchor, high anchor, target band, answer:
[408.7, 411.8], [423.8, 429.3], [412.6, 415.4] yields 0.084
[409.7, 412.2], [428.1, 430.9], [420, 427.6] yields 0.112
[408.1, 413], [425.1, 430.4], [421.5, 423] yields 0.083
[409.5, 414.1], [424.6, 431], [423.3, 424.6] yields 0.101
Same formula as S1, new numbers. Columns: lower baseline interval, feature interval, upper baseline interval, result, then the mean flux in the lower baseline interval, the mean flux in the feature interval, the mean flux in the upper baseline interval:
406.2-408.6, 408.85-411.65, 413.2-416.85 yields -0.29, 25.6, 27.5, 23.8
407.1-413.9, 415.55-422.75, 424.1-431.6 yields 0.67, 26.5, 22.8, 23.7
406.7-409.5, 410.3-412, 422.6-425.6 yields -0.08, 26.5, 26.8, 22.2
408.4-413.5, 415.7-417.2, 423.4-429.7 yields 0.13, 26.8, 23.2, 23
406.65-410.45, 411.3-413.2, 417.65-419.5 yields -0.06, 26.8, 26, 22.5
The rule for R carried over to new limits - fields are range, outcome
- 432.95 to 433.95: 30.9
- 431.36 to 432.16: 27.9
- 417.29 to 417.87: 22.7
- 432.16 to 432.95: 29.8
